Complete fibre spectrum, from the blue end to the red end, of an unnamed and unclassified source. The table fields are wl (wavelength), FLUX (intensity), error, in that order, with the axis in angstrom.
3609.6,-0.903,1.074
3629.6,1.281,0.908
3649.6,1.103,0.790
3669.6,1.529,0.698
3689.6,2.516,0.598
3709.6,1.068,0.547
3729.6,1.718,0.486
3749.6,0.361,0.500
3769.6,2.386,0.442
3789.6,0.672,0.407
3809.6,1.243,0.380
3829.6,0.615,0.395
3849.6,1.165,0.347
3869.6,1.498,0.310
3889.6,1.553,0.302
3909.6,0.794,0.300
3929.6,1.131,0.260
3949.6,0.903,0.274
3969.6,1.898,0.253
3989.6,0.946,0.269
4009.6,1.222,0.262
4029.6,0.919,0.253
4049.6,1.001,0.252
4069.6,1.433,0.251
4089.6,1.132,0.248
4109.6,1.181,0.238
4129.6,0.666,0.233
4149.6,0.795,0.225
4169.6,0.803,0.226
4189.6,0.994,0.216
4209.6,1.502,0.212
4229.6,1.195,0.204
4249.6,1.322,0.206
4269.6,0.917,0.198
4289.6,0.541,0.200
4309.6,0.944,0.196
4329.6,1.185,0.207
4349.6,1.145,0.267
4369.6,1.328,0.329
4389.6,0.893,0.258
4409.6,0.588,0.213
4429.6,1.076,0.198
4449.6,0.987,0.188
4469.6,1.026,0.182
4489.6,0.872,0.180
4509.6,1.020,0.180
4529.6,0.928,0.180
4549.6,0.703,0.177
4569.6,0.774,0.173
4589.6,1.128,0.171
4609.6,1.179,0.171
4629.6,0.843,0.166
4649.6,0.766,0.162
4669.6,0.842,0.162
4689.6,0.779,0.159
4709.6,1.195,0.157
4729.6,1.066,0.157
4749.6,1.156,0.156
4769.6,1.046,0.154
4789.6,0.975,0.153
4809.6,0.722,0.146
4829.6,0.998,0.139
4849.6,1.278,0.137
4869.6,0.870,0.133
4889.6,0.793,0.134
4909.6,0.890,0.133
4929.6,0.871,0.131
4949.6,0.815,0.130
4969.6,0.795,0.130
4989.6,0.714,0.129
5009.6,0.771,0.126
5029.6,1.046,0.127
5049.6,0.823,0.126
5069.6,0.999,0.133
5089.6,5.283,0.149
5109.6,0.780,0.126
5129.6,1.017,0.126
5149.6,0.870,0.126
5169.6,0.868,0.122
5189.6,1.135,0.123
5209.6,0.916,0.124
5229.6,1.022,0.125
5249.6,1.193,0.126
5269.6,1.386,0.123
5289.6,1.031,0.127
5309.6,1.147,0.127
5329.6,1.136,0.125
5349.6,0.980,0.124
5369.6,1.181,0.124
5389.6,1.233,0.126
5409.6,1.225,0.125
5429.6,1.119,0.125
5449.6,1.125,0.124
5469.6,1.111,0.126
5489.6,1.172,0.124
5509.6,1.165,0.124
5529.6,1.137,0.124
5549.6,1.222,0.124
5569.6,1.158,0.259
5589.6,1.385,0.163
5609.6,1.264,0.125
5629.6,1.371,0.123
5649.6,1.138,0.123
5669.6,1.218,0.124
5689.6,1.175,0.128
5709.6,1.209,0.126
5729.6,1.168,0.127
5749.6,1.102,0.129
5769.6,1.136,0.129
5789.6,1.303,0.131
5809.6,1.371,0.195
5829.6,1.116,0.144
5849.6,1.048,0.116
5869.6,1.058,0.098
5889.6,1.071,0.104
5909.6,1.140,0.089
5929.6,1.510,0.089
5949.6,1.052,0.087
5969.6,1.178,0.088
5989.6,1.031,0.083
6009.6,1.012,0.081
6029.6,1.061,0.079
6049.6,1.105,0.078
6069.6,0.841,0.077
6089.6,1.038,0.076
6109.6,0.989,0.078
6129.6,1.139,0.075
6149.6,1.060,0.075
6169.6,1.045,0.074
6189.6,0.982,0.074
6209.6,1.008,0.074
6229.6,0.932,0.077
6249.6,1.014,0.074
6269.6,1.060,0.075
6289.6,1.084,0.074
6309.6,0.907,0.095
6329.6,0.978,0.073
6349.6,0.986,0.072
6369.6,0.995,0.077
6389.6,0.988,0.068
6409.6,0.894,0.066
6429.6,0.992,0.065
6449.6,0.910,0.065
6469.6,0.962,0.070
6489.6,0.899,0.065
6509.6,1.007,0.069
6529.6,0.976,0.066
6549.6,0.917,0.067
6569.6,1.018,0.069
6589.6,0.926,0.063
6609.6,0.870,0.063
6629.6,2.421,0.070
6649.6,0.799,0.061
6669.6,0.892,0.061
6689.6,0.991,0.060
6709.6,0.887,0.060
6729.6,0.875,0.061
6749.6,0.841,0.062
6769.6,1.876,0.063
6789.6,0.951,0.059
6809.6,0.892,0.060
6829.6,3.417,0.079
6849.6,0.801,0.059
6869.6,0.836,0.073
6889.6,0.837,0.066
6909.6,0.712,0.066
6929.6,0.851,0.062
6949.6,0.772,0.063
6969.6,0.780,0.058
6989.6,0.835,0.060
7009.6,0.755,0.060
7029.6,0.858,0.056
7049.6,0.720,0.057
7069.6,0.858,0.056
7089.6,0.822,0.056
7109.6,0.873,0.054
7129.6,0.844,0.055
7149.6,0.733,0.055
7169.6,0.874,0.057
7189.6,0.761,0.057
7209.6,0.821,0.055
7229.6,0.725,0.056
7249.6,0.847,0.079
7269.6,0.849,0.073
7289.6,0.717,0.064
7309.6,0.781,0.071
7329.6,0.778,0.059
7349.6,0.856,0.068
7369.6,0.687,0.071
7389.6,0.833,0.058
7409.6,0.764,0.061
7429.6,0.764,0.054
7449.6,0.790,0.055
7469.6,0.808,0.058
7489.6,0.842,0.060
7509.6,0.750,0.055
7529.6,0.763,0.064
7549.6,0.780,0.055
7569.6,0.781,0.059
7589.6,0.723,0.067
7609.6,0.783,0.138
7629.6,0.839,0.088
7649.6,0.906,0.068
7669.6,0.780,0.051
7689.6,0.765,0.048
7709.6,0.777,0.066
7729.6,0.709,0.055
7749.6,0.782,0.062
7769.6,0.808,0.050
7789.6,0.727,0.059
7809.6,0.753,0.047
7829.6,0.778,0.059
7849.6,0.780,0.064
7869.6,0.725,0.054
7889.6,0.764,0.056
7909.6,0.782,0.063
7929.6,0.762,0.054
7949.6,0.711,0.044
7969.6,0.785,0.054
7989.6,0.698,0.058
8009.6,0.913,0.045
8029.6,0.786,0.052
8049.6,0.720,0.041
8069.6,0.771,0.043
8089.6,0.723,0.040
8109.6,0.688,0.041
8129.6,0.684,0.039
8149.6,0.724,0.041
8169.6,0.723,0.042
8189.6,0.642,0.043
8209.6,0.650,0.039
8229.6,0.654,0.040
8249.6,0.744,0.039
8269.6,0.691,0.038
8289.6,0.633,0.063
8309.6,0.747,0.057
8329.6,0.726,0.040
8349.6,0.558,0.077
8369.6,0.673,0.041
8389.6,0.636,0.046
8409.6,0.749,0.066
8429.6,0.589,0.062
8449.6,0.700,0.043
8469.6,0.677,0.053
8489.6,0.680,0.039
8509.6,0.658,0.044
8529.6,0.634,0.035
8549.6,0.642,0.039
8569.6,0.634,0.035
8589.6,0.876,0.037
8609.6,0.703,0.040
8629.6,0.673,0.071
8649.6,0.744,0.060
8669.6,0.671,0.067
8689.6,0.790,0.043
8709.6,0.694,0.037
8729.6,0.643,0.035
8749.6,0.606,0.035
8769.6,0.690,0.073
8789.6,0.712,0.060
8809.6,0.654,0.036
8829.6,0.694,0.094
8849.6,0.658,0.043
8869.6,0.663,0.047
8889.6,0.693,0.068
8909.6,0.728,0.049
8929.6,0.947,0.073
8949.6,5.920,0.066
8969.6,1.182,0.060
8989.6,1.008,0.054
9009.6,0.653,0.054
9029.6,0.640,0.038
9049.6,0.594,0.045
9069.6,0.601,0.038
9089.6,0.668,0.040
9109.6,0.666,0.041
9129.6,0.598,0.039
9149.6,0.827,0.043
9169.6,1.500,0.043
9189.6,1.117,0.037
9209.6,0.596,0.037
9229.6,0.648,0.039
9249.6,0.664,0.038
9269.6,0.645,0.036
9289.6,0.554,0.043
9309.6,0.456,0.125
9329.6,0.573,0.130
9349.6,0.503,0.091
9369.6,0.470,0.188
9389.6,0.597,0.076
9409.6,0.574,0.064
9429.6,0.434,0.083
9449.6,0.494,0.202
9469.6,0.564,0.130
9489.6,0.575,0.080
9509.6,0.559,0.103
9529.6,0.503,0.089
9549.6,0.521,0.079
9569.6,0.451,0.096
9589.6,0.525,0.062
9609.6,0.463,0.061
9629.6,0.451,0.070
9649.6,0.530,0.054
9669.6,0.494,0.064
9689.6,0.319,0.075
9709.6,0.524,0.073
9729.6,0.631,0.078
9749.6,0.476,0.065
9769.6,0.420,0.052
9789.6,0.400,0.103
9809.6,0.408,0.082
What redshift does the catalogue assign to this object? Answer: 0.36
